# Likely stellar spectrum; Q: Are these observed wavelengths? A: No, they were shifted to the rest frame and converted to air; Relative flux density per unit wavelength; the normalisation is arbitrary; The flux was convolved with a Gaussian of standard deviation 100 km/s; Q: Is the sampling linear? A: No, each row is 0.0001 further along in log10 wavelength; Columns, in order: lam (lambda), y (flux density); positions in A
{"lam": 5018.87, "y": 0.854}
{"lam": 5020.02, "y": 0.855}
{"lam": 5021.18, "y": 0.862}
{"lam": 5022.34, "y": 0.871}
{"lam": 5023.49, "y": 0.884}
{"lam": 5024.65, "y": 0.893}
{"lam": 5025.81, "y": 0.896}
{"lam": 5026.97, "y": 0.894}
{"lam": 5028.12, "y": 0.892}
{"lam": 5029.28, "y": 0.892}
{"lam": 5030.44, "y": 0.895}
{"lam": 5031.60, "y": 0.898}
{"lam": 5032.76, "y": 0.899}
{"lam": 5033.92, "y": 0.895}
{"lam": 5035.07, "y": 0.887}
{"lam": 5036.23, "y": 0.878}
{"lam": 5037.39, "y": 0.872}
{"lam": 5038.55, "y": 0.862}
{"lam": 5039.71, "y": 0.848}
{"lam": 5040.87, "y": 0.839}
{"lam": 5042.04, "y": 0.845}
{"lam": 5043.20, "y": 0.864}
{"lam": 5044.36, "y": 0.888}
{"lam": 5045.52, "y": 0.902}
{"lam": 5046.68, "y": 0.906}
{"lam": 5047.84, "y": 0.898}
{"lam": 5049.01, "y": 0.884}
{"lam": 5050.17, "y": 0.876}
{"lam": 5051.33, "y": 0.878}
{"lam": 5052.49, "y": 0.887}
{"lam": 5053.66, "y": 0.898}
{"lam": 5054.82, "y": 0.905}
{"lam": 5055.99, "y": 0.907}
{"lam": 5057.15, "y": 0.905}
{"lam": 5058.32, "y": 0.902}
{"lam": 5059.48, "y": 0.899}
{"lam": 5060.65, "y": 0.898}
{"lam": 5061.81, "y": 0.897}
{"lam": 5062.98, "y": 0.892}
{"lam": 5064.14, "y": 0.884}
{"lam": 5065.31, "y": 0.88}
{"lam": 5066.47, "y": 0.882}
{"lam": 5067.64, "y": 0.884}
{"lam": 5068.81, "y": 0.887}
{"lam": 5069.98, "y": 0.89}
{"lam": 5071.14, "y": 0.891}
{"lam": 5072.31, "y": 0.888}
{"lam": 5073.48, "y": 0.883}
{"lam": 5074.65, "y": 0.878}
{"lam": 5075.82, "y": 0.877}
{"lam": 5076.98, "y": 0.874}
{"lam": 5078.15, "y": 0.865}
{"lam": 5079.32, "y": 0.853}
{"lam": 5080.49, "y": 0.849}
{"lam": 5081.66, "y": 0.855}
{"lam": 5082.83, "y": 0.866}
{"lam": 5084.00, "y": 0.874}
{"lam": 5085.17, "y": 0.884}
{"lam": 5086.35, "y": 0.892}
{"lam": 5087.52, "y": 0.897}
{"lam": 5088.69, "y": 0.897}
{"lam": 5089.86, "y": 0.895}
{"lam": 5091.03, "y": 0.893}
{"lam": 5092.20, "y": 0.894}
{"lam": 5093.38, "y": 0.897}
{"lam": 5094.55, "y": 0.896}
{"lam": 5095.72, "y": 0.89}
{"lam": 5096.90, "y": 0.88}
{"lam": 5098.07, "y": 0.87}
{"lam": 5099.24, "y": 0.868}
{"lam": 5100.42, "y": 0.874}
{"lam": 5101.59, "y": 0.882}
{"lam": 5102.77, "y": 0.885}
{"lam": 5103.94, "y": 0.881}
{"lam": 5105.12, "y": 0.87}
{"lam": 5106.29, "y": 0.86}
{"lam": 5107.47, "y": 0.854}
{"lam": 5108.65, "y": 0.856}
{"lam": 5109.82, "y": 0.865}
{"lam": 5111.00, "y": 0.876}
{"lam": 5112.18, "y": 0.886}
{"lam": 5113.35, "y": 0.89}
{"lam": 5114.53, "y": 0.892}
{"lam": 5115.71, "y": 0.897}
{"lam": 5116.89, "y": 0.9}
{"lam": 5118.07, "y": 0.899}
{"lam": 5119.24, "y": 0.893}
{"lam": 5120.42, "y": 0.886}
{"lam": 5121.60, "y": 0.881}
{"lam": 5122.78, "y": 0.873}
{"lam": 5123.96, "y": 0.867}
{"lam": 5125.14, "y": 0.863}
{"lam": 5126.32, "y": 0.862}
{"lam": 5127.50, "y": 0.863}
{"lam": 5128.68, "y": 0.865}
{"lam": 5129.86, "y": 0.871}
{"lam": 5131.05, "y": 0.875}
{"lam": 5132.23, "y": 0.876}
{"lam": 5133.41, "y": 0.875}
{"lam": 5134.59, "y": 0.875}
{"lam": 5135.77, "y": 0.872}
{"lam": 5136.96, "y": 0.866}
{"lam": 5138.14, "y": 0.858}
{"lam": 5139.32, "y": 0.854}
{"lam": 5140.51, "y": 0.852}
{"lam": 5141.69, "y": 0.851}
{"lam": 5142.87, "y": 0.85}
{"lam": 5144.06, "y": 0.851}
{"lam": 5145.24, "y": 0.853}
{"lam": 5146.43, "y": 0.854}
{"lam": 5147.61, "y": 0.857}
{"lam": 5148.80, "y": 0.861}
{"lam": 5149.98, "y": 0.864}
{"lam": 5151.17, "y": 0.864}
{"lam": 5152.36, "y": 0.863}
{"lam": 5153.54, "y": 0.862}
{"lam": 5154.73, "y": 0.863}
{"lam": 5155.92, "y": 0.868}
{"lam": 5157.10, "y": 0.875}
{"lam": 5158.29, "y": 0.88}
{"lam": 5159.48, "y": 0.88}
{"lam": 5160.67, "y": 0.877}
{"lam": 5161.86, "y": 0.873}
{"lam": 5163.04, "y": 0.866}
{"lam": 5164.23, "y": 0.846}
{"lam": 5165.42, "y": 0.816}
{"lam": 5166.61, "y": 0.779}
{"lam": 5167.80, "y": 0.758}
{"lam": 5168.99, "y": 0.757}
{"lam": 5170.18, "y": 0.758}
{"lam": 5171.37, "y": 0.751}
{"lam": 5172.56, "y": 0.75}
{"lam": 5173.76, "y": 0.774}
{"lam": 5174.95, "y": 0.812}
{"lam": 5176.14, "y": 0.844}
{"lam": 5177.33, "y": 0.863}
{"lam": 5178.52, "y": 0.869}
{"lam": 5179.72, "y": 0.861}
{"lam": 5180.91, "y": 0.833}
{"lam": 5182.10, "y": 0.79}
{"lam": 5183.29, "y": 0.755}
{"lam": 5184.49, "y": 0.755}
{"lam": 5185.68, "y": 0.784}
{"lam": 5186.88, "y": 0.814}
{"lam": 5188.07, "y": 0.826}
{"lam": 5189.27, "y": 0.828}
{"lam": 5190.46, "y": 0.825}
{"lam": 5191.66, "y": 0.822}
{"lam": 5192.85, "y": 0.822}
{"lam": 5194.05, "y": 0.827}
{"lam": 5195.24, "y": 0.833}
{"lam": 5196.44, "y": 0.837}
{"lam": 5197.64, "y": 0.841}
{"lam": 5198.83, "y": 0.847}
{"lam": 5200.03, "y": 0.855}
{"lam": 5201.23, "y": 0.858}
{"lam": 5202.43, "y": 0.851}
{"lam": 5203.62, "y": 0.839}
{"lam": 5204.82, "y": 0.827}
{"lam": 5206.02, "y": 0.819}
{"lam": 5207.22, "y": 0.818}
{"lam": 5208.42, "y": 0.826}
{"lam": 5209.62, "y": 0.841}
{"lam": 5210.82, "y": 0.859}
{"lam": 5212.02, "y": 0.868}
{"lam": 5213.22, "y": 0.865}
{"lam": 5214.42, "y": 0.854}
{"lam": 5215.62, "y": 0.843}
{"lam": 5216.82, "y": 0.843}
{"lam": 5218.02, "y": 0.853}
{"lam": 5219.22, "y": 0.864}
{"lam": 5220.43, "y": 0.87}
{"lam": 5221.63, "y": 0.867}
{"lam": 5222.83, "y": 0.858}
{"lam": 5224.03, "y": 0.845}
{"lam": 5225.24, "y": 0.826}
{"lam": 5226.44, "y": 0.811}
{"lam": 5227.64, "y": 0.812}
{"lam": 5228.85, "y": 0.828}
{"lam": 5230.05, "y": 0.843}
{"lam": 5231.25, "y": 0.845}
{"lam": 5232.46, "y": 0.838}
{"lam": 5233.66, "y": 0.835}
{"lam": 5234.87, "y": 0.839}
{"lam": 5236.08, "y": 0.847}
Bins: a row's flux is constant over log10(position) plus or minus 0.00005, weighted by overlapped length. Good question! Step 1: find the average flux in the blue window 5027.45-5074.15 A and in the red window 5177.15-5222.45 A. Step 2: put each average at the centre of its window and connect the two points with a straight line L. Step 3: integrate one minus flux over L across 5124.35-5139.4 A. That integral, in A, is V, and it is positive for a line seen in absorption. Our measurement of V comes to -0.2 A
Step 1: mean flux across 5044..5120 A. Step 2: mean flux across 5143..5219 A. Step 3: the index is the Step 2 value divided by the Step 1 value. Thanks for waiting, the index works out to 0.94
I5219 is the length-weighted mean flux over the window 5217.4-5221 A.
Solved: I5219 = 0.861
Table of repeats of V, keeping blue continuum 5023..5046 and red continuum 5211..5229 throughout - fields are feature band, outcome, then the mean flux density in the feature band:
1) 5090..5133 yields -0.6 A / 0.879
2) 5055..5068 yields -0.3 A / 0.894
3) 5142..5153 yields 0.0 A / 0.858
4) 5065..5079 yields -0.1 A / 0.881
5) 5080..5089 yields 0.0 A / 0.876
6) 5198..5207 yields 0.1 A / 0.842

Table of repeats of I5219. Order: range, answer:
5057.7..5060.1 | 0.898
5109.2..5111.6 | 0.87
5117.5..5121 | 0.895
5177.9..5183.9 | 0.821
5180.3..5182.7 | 0.815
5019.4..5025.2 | 0.873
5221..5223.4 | 0.864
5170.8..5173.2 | 0.748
